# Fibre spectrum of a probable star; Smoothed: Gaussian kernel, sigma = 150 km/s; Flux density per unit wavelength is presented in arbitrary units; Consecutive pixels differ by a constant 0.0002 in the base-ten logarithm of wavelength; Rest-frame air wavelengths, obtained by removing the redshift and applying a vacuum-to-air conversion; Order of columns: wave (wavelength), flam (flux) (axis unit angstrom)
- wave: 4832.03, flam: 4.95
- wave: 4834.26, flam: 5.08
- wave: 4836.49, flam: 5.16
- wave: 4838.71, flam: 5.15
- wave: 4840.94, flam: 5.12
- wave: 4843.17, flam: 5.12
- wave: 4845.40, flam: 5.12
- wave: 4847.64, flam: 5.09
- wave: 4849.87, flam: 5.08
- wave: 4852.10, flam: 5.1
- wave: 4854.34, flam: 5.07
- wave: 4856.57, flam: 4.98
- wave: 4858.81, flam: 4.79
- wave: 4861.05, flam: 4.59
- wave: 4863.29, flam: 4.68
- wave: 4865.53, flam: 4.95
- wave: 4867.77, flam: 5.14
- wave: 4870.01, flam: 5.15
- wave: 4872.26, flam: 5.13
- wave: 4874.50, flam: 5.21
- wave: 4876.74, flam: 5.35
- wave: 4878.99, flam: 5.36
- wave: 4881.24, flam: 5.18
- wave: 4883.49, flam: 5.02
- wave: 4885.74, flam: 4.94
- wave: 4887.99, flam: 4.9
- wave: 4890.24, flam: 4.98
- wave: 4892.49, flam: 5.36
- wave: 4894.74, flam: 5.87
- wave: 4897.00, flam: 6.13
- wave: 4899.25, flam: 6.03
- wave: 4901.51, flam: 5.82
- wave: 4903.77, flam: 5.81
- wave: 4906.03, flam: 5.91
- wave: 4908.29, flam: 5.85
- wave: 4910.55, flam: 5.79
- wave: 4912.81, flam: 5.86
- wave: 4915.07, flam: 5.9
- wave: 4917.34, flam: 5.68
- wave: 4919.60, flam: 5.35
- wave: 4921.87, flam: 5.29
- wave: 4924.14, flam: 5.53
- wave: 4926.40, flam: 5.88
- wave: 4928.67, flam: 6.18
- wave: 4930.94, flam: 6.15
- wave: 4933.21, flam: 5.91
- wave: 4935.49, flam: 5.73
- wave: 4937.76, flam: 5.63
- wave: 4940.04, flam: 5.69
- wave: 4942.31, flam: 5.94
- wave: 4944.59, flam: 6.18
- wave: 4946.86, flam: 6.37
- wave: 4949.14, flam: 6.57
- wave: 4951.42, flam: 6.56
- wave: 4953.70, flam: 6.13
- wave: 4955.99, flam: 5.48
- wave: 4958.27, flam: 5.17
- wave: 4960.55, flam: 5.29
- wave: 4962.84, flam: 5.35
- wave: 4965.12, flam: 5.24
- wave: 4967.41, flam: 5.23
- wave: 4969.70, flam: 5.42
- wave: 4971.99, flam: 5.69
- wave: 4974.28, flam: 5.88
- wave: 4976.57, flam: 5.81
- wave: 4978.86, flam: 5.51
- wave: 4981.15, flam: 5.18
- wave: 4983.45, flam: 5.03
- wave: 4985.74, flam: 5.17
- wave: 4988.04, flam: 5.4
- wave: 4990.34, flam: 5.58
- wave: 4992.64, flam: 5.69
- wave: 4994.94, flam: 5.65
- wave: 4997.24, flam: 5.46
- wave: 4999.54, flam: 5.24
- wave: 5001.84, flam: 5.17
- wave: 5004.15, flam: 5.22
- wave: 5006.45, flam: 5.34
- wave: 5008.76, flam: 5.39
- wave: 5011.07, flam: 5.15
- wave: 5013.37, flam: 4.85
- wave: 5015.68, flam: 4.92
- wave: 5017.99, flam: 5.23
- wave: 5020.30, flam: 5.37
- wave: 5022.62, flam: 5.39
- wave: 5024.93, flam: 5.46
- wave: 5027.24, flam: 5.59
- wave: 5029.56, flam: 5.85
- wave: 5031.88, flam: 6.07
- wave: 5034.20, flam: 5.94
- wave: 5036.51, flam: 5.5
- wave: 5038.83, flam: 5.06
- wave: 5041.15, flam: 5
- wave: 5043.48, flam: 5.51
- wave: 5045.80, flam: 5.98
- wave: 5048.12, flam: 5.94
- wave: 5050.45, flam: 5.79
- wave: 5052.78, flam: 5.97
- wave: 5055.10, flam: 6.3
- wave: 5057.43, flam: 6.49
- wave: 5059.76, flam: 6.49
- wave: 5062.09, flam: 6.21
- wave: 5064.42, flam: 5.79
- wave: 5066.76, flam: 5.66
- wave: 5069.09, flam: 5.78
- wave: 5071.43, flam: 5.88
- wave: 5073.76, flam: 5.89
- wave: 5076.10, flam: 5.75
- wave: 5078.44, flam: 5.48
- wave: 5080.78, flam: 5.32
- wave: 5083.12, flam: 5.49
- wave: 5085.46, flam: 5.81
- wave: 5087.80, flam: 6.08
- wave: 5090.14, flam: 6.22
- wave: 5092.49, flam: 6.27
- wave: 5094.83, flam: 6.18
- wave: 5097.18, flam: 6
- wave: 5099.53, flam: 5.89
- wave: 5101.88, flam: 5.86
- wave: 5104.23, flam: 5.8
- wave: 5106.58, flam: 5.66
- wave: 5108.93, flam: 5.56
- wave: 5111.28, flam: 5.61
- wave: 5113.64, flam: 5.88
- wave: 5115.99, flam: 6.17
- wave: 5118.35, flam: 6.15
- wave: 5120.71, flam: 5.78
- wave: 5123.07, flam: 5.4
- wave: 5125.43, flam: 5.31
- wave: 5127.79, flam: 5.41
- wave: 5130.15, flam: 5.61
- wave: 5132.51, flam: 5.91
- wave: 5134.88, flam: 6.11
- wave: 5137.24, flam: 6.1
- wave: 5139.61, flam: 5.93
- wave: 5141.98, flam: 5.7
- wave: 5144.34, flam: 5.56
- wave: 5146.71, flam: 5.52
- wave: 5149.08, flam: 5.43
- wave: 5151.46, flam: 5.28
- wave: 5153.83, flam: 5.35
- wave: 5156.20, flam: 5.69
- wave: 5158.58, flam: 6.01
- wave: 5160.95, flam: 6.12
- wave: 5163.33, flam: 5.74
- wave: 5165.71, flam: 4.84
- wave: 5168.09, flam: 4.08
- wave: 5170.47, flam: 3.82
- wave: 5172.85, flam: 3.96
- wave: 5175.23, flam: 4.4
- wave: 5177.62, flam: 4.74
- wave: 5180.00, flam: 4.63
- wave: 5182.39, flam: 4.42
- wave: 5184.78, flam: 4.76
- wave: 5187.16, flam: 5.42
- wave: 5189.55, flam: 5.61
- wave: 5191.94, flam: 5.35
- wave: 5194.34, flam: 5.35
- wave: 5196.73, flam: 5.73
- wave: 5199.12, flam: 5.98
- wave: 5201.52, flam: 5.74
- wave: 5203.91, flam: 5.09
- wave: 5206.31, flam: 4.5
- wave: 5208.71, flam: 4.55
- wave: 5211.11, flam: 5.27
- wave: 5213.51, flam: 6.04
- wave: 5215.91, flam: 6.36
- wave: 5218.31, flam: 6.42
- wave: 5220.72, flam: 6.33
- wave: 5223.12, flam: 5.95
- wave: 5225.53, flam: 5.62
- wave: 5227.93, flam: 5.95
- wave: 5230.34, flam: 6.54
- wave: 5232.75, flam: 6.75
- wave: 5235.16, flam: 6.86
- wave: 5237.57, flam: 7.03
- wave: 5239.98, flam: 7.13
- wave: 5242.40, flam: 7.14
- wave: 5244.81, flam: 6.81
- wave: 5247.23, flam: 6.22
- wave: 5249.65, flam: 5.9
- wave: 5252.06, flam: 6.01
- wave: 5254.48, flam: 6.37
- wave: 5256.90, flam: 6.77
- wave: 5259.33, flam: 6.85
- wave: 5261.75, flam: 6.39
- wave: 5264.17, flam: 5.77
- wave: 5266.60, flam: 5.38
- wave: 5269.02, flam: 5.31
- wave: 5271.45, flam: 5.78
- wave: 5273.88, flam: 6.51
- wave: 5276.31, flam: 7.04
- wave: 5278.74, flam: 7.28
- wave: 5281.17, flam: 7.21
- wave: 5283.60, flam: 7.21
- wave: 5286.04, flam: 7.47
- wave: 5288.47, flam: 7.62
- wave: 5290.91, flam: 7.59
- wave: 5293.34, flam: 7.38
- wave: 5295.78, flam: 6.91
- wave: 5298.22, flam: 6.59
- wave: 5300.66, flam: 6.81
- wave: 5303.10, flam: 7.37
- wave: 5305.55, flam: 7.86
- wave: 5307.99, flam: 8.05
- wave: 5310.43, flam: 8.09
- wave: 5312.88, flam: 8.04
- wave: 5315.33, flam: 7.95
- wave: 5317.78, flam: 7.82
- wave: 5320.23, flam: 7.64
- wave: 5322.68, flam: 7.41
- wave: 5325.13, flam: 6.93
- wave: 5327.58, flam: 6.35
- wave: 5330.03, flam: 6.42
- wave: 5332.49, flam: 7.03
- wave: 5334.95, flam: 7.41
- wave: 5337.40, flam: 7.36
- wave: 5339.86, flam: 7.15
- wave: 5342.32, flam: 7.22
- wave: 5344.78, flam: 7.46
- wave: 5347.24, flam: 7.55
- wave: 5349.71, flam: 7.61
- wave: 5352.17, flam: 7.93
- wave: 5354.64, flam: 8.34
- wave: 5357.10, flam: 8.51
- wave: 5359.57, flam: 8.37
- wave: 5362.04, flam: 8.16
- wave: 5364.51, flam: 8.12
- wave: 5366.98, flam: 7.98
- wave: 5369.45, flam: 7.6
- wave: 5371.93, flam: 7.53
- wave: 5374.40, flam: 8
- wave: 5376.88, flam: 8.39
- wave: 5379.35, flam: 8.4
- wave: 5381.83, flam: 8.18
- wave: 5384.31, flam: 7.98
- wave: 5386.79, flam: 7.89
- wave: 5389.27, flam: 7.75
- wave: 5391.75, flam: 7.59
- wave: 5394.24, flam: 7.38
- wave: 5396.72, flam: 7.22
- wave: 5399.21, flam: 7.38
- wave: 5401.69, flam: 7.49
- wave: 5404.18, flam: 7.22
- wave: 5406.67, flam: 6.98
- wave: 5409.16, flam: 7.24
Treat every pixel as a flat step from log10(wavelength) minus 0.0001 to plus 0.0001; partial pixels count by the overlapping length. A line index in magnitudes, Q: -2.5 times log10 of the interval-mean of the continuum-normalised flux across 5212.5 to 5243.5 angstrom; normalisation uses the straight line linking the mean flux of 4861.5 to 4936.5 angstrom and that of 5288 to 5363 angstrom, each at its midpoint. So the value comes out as 0.09 mag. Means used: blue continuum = 5.51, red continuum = 7.51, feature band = 6.47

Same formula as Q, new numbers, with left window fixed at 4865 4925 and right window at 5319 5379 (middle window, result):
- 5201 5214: 0.33 mag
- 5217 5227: 0.16 mag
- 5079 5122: 0.10 mag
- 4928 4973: -0.01 mag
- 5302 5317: -0.07 mag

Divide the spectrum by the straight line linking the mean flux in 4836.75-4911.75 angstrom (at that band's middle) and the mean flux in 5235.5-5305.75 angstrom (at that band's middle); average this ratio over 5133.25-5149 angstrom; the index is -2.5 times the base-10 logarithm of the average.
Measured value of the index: 0.08 mag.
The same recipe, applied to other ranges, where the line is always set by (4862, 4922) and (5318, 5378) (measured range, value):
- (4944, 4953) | -0.13 mag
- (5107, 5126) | 0.13 mag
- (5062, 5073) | 0.08 mag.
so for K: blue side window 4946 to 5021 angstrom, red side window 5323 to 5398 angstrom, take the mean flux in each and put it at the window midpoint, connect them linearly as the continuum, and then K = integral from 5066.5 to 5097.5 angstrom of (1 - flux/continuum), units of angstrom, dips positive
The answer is 1.0 angstrom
